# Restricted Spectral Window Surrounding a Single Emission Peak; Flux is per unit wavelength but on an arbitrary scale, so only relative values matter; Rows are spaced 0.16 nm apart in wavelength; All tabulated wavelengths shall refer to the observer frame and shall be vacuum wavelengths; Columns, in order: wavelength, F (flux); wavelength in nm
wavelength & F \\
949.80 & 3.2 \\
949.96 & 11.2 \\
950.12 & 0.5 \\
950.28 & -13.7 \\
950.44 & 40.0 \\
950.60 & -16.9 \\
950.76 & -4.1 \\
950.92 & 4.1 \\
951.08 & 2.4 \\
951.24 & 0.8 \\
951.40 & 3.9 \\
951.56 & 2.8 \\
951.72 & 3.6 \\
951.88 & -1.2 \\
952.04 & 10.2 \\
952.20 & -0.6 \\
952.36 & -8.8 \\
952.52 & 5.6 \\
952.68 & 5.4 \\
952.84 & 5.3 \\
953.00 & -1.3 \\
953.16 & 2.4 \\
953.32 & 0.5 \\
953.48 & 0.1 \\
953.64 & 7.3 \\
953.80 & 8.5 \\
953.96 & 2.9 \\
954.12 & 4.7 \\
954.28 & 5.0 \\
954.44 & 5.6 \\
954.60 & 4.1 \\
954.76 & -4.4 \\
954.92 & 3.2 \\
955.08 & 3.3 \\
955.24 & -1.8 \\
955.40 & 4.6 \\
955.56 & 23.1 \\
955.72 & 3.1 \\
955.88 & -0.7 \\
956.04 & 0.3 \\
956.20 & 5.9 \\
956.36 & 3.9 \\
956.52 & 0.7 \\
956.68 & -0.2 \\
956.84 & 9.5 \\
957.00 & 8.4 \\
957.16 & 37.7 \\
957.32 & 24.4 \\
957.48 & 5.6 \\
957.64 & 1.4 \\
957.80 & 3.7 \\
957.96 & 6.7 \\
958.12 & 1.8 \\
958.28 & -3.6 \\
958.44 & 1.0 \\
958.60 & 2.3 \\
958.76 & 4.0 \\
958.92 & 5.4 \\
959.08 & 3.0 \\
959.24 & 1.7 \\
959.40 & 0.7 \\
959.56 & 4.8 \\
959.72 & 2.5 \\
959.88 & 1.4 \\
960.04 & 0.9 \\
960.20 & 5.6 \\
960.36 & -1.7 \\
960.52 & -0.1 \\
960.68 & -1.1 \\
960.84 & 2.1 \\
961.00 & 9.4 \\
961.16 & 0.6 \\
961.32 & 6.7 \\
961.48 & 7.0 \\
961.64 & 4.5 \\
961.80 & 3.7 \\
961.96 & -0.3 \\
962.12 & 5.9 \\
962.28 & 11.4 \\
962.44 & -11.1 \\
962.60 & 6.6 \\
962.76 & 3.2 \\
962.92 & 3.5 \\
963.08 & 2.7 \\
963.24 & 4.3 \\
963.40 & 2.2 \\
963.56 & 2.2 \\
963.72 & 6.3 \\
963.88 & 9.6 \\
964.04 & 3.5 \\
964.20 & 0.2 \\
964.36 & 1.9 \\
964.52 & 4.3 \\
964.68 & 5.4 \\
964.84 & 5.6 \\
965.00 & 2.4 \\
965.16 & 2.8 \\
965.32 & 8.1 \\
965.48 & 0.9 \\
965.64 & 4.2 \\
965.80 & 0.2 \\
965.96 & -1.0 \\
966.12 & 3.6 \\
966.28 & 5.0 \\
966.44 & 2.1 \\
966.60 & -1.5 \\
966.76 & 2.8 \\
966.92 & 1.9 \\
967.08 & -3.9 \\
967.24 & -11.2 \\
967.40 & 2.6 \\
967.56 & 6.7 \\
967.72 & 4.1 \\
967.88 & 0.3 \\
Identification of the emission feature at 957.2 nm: [O III] 5007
